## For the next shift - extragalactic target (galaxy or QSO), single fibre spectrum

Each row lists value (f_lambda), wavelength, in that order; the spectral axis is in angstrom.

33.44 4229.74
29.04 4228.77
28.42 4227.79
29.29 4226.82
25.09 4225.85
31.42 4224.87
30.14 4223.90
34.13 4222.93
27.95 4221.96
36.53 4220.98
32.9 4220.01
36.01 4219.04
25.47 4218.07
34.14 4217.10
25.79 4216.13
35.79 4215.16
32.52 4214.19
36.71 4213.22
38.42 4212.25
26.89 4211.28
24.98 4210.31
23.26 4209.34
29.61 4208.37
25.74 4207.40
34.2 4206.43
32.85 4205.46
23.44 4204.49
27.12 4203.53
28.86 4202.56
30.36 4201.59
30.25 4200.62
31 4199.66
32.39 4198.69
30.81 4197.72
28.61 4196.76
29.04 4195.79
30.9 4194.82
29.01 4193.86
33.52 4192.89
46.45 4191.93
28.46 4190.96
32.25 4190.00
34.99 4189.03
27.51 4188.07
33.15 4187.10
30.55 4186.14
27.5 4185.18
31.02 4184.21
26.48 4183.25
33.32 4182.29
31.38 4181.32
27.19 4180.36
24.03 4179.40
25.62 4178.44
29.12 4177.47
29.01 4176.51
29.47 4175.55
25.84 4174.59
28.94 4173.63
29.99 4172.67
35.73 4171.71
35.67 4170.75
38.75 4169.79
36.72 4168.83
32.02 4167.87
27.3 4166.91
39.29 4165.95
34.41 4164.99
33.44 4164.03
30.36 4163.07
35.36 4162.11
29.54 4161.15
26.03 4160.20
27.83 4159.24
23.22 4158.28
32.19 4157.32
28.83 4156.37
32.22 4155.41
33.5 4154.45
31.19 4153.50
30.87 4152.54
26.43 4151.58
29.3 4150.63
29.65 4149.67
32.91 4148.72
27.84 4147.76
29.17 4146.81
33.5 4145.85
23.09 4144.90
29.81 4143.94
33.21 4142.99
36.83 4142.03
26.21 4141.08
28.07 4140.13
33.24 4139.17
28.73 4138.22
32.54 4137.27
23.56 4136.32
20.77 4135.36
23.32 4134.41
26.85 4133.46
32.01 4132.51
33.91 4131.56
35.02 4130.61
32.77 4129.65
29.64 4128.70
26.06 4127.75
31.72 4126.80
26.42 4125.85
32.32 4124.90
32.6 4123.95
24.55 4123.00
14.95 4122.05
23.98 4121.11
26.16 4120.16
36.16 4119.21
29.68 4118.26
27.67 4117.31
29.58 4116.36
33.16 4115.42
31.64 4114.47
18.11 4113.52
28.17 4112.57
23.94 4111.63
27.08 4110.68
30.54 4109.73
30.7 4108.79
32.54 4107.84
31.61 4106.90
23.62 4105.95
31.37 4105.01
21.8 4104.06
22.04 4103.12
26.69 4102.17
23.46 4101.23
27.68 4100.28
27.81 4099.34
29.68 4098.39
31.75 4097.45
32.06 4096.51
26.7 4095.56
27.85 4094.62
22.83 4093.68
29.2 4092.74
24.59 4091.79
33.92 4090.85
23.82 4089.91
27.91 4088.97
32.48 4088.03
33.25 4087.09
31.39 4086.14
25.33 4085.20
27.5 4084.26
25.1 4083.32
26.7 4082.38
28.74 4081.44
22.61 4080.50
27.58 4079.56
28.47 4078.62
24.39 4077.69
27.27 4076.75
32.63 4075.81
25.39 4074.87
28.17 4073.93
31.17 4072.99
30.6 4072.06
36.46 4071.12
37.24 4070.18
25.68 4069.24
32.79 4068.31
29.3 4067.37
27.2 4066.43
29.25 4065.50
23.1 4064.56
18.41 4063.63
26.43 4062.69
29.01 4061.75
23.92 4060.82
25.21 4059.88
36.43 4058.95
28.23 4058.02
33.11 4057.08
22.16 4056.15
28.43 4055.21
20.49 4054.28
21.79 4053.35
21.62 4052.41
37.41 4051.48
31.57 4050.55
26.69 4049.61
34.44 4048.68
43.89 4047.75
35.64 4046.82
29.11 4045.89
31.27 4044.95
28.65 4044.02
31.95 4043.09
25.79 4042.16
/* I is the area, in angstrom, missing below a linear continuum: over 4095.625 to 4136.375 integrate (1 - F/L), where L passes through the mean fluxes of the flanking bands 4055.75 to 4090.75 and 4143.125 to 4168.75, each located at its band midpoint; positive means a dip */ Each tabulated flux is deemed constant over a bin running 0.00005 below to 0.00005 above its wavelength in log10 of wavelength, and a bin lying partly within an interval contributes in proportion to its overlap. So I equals 1.9 angstrom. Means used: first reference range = 28.3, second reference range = 30.5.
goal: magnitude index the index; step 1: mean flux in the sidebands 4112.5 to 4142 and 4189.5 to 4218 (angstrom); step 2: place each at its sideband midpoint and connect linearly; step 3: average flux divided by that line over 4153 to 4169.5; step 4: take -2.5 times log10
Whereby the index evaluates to -0.07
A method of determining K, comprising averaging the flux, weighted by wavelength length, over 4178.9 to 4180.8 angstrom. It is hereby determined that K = 25.6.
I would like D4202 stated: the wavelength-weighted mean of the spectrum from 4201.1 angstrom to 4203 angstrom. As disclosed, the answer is 29.5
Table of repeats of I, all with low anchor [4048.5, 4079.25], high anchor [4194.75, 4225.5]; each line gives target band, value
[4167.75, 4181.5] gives -0.3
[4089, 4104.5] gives 0.9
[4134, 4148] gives 0.4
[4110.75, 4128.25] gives 0.9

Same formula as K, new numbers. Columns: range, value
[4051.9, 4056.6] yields 23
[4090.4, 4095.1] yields 27.7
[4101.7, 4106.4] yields 25.1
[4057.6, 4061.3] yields 28.5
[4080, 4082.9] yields 26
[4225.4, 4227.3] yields 27.3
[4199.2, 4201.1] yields 30.7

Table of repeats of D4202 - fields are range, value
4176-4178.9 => 27.9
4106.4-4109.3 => 31.6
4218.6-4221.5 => 35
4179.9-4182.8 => 30.6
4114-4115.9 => 32.5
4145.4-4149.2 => 30.8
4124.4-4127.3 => 30.1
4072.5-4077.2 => 28.9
